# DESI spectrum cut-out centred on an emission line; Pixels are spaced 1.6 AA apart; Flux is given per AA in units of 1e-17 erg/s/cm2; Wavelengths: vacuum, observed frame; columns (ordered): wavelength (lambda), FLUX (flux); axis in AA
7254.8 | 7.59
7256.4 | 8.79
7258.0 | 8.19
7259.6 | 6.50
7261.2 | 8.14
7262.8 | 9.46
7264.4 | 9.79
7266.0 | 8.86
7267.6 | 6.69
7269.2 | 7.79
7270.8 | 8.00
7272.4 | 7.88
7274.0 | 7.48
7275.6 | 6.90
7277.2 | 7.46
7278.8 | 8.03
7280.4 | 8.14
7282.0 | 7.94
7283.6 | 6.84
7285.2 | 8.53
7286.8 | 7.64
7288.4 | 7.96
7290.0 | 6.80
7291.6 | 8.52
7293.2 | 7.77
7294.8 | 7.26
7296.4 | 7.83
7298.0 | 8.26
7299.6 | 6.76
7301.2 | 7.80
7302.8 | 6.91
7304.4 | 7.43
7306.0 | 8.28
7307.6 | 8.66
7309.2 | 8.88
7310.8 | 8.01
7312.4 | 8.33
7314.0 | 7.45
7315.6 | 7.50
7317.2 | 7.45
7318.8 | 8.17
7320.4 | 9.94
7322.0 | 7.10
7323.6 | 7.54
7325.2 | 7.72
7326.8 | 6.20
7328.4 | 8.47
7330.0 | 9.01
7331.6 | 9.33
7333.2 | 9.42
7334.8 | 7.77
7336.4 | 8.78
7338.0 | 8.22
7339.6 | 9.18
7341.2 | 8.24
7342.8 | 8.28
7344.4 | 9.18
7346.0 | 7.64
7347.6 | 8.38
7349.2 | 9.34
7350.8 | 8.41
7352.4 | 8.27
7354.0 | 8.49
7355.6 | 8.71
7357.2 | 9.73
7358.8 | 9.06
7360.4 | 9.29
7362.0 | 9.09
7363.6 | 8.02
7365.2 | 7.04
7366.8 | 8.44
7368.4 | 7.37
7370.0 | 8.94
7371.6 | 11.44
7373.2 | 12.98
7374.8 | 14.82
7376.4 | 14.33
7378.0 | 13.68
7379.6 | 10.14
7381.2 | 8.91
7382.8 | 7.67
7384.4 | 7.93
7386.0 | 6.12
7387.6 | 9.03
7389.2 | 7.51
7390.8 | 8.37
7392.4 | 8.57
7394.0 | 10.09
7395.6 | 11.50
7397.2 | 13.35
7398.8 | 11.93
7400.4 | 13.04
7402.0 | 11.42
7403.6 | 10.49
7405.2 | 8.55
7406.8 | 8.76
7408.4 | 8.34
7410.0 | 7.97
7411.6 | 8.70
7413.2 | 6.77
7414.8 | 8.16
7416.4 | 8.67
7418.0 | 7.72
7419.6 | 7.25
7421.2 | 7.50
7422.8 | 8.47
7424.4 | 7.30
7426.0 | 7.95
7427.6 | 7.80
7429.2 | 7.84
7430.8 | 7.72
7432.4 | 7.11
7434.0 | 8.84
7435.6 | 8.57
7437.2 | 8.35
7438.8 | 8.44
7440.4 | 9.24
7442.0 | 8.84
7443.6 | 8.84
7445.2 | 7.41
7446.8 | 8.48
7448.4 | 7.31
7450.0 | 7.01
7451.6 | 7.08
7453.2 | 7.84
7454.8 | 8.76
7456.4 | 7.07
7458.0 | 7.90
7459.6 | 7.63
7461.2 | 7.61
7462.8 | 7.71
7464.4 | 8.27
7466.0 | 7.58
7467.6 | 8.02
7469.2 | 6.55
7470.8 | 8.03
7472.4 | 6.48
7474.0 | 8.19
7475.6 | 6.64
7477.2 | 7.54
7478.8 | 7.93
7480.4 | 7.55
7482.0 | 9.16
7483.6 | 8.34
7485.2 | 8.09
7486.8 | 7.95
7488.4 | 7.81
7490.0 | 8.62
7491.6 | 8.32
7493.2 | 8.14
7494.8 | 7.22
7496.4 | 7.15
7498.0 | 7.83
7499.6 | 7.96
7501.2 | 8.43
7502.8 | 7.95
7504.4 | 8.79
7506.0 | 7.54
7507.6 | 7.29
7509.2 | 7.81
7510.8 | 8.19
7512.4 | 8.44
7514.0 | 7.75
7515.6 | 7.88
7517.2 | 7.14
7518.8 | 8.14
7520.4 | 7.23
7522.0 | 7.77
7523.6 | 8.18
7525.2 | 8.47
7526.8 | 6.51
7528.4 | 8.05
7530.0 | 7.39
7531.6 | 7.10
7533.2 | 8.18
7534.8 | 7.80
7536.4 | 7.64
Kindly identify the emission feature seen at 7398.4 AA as [N II] 6583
